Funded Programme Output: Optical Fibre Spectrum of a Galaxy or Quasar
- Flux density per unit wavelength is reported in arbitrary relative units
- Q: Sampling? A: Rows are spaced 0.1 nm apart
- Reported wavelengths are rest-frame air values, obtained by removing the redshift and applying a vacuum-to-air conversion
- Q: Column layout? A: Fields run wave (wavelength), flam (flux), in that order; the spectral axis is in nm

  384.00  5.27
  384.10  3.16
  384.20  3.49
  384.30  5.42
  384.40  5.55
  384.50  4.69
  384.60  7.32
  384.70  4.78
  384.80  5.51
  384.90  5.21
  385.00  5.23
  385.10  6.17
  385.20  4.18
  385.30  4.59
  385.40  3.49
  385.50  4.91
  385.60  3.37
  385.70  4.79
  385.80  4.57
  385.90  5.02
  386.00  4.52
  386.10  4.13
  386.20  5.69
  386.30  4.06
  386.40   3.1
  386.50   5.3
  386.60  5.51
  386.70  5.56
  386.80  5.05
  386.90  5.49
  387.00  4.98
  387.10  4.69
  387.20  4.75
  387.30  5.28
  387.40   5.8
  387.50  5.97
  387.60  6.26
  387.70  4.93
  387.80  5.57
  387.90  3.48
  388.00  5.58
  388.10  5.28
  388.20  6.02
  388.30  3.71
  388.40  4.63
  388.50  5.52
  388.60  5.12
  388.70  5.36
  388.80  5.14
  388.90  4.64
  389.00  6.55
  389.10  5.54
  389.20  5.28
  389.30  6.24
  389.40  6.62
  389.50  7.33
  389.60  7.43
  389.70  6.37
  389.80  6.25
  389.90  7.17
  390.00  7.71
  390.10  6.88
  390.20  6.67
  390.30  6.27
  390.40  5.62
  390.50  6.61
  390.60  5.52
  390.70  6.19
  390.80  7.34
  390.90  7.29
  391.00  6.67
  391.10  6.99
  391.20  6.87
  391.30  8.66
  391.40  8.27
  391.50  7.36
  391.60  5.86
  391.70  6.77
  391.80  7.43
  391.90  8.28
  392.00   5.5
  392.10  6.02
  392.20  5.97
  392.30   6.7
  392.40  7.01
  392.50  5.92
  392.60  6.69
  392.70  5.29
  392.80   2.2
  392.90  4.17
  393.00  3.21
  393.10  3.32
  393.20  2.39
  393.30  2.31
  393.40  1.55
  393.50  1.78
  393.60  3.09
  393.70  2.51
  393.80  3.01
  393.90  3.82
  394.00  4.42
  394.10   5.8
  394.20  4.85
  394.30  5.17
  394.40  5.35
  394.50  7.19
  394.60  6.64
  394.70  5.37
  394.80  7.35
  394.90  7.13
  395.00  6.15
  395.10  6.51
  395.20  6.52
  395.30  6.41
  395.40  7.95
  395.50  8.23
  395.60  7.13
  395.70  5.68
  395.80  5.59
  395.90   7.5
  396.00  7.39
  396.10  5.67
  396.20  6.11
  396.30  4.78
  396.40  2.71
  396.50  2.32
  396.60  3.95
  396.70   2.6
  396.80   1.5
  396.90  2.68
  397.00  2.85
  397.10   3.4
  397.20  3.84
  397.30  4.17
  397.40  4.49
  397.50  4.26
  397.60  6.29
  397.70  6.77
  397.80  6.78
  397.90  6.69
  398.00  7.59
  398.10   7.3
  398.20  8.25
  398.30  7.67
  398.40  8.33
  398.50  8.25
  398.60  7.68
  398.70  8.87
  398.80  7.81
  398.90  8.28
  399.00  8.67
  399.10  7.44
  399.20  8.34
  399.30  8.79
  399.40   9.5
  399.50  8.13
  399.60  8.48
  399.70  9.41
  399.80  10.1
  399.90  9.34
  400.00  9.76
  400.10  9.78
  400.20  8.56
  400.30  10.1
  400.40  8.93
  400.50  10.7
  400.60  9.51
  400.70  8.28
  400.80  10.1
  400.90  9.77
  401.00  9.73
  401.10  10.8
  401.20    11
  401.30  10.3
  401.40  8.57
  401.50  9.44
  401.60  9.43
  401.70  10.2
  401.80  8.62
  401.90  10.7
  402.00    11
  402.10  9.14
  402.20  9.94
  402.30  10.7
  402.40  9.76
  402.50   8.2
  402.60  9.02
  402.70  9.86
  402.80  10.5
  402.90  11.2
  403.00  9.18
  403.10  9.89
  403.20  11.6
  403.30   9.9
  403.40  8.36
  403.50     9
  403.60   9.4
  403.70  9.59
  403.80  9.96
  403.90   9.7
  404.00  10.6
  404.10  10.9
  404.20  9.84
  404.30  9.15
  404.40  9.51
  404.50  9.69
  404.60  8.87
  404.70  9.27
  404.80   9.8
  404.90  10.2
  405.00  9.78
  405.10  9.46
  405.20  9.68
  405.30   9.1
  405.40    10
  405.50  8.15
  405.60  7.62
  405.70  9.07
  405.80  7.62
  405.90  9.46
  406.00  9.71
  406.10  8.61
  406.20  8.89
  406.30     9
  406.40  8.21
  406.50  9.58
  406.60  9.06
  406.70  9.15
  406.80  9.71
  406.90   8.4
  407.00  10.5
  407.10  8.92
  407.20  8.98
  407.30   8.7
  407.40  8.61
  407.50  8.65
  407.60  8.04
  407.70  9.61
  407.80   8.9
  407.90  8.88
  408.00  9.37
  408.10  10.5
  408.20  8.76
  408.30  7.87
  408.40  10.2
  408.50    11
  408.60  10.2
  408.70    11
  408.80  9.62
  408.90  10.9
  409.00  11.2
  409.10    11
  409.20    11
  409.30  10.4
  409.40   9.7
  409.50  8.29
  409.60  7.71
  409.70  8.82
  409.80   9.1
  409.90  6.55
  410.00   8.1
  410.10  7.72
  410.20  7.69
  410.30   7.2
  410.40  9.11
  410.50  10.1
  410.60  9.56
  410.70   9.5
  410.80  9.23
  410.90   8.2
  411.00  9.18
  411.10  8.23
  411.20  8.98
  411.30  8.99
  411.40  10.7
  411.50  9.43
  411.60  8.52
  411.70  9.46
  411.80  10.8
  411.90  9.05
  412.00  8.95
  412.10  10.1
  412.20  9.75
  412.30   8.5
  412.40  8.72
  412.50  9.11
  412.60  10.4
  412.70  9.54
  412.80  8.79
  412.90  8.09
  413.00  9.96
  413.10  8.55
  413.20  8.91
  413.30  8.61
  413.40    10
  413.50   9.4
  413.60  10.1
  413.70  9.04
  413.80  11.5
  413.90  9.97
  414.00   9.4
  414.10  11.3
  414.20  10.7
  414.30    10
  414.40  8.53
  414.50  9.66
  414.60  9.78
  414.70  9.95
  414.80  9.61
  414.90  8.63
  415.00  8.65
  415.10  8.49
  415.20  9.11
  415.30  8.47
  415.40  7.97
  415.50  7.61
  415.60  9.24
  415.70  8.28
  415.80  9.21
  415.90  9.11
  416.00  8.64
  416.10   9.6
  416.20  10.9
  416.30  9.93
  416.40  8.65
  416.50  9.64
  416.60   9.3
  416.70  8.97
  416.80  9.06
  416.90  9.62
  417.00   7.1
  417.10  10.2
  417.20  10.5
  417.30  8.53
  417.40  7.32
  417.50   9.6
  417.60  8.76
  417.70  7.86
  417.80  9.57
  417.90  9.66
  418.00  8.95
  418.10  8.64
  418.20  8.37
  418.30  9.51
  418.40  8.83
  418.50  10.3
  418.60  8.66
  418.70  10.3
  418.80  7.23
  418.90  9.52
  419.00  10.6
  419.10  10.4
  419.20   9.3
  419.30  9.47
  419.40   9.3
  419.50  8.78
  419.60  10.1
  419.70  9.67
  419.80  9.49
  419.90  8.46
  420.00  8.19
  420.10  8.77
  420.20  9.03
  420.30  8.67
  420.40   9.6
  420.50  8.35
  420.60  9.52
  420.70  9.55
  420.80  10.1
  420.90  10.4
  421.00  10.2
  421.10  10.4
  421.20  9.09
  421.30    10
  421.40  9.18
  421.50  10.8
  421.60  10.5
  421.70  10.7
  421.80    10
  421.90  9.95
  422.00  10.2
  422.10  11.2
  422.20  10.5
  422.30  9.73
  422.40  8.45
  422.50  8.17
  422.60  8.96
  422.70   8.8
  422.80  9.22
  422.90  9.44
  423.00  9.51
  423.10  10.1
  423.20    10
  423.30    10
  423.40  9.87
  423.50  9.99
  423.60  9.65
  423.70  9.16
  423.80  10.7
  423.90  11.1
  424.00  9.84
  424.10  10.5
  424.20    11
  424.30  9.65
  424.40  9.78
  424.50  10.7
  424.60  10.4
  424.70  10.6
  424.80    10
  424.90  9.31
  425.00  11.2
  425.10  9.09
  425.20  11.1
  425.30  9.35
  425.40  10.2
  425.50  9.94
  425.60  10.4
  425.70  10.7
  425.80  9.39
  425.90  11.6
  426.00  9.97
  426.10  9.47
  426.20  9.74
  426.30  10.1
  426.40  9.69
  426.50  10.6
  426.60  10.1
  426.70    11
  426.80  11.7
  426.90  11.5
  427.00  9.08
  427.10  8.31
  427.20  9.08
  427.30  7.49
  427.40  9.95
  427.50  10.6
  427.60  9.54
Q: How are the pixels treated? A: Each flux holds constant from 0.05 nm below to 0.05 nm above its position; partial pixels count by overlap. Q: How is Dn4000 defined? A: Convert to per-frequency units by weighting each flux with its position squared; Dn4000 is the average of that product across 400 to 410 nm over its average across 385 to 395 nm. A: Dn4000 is 1.9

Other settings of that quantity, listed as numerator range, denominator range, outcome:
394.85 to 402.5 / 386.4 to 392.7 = 1.32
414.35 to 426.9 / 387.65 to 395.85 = 1.92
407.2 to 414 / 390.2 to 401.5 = 1.52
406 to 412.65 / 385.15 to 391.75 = 1.80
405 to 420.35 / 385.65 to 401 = 1.66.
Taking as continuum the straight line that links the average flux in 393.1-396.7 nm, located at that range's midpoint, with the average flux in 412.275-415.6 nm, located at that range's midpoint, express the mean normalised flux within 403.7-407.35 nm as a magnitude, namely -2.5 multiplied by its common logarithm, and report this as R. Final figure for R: -0.24 mag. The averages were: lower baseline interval 5.09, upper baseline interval 9.31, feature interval 9.31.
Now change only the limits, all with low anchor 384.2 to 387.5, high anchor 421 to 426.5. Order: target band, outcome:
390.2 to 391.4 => -0.21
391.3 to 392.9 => -0.10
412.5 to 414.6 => -0.12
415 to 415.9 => 0.04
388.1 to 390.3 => -0.11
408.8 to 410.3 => -0.13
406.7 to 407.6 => -0.16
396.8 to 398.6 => 0.13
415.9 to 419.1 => 0.00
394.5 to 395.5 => -0.10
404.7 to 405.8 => -0.22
